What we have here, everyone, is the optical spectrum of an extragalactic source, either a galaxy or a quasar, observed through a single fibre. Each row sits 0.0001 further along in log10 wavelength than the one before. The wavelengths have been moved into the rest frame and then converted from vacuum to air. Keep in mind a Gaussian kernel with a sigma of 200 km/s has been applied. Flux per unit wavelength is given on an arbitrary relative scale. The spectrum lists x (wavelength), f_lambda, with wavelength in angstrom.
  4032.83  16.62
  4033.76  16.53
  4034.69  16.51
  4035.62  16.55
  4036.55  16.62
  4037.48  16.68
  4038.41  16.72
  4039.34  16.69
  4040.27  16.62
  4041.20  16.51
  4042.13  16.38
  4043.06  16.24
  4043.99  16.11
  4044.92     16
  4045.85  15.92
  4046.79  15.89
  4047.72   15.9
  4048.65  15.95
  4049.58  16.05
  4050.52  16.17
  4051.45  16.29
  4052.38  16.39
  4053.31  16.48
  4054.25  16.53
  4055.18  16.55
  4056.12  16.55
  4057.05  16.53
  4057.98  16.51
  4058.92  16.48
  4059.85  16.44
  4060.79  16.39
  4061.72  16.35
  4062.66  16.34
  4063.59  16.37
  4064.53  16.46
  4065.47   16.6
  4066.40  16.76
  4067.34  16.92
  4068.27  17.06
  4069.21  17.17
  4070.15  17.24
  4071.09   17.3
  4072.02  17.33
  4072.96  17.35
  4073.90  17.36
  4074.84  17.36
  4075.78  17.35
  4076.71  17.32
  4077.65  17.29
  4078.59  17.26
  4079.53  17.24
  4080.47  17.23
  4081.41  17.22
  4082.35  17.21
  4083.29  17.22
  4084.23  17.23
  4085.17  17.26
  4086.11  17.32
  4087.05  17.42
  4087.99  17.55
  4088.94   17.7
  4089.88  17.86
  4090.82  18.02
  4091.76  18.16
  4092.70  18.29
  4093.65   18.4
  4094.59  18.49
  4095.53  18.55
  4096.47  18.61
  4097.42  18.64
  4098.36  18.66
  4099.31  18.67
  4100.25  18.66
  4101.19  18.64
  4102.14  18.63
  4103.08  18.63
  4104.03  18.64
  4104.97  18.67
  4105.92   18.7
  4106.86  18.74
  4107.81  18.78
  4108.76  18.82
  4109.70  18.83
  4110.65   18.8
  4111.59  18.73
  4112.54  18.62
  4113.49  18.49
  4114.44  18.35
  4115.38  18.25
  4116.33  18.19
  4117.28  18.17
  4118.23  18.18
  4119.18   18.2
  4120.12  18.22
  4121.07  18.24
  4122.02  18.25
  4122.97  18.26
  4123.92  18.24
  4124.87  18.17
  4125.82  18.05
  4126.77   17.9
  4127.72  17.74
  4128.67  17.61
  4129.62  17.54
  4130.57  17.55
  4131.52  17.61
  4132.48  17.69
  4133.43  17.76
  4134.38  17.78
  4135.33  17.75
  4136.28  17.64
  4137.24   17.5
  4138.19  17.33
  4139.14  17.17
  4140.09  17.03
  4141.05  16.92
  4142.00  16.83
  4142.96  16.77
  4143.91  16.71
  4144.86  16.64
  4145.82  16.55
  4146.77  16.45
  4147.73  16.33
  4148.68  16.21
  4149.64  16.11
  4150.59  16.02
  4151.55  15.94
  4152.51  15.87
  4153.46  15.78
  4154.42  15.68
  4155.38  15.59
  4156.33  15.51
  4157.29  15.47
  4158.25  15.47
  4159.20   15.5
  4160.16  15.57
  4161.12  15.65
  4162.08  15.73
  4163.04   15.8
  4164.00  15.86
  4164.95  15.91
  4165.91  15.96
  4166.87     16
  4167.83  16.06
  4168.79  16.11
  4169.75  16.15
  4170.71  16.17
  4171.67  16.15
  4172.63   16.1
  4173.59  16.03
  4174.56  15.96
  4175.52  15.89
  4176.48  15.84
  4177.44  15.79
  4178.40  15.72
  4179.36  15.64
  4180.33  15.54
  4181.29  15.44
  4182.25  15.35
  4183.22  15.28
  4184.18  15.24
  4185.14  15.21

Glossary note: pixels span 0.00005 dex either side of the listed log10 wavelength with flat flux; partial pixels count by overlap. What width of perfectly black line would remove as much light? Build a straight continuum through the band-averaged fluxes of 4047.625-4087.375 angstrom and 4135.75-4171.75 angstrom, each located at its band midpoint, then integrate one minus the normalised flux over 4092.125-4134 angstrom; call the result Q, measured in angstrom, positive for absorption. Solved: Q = -4.6 angstrom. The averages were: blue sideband 16.8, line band 18.3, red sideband 16.2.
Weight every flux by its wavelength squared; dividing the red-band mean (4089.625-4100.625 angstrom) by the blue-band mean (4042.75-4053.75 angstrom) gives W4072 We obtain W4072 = 1.2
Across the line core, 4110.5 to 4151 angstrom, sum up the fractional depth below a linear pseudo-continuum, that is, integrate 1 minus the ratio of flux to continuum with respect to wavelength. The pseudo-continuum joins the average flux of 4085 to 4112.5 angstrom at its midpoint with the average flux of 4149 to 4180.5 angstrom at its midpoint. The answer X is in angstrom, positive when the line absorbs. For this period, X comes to -1.0 angstrom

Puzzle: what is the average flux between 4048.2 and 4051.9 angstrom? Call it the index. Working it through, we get 16.1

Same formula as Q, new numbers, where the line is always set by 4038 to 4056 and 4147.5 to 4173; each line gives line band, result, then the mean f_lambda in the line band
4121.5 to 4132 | -1.3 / 17.9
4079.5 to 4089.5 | -0.7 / 17.3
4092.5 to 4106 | -2.1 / 18.6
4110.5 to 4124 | -1.9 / 18.3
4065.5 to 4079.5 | -0.9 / 17.2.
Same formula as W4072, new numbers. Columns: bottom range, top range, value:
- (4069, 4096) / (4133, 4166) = 0.96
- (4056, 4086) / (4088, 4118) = 1.11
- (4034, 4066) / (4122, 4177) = 1.06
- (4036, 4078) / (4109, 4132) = 1.13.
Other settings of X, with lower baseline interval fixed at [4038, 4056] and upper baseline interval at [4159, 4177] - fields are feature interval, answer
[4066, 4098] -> -2.7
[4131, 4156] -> -1.2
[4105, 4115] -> -1.6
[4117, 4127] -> -1.3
